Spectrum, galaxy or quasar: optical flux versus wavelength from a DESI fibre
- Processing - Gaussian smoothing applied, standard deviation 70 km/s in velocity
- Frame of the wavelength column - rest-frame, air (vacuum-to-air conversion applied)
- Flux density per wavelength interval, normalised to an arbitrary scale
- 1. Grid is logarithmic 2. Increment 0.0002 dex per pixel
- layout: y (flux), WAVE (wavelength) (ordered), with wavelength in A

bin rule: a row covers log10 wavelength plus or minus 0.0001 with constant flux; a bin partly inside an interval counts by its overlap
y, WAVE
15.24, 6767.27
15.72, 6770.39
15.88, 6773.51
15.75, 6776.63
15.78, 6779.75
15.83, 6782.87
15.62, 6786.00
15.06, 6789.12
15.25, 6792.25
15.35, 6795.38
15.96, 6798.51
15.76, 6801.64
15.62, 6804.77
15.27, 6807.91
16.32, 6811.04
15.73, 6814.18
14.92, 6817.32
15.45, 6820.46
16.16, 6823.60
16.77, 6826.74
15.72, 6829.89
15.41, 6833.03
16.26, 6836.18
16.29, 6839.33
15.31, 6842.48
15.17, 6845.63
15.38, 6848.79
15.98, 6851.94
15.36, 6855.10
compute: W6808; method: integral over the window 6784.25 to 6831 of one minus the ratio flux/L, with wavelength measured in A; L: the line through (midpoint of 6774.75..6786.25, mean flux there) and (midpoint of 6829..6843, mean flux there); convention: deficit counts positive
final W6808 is 0.4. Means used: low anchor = 15.8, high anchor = 15.8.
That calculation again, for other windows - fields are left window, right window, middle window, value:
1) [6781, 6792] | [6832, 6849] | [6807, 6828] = -0.3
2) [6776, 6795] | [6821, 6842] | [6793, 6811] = 0.1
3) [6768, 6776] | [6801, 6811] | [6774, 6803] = 0.2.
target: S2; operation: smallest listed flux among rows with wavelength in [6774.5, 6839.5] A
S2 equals 14.92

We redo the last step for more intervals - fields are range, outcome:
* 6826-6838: 15.41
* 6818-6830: 15.45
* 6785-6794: 15.06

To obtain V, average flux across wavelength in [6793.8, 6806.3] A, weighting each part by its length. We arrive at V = 15.7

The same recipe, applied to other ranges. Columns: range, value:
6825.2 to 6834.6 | 16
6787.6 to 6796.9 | 15.2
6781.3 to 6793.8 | 15.4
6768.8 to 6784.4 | 15.8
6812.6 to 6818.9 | 15.3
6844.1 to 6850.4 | 15.3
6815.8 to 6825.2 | 15.5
